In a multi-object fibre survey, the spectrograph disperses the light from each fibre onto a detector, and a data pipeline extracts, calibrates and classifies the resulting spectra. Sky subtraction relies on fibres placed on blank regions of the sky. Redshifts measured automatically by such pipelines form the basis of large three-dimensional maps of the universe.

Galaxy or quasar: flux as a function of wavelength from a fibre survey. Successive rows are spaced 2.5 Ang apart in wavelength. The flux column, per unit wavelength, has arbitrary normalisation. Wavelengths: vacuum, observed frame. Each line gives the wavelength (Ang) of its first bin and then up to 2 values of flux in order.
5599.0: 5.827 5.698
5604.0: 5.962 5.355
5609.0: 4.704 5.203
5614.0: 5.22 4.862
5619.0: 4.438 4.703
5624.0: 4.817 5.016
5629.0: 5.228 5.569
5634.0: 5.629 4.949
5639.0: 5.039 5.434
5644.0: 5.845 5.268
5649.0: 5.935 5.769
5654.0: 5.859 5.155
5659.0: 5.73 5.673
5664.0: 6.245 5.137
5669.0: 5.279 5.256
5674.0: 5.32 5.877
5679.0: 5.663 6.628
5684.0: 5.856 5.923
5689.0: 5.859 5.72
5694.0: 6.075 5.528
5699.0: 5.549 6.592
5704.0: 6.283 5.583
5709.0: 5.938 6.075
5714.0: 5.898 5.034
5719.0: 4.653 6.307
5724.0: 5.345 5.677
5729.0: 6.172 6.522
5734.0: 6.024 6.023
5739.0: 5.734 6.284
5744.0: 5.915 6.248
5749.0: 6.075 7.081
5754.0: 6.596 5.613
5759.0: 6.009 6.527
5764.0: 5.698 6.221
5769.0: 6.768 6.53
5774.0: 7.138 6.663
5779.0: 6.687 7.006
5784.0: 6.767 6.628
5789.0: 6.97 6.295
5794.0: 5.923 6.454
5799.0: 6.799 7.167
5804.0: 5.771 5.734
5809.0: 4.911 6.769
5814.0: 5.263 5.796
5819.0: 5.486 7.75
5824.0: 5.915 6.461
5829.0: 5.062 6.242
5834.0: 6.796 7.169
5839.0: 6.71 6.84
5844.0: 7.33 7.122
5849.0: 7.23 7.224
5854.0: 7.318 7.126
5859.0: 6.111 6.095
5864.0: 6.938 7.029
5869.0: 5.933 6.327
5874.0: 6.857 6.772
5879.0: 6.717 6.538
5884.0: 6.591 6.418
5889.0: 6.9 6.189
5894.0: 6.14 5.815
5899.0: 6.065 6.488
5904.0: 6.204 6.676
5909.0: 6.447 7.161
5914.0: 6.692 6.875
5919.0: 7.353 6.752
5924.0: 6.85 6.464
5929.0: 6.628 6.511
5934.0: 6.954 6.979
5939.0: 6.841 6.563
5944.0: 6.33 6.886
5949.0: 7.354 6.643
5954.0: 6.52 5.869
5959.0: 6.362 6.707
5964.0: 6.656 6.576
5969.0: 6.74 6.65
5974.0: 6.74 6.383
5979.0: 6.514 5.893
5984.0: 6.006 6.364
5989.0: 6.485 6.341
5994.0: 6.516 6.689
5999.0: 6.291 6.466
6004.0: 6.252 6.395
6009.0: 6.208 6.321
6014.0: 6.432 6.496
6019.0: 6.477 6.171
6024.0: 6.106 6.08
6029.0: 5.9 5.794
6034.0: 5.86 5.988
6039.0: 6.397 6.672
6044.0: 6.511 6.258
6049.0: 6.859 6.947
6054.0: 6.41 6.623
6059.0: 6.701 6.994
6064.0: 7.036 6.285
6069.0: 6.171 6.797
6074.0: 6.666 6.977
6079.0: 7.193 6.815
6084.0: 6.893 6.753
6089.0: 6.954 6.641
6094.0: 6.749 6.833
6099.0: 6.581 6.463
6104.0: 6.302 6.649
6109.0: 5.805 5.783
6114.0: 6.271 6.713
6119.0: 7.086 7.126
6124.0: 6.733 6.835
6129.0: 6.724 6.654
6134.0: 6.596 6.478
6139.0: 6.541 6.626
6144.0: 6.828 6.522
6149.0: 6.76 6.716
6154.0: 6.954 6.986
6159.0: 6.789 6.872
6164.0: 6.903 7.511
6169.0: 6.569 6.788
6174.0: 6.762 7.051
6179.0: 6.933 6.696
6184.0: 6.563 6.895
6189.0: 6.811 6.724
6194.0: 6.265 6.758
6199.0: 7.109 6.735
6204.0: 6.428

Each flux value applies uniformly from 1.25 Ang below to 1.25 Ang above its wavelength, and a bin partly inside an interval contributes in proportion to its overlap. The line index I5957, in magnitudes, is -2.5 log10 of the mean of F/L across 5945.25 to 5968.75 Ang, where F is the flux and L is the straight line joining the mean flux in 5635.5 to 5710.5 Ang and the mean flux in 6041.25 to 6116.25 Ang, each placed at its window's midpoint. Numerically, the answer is -0.05 mag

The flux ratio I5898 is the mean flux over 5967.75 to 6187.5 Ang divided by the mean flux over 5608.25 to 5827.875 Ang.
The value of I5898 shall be 1.1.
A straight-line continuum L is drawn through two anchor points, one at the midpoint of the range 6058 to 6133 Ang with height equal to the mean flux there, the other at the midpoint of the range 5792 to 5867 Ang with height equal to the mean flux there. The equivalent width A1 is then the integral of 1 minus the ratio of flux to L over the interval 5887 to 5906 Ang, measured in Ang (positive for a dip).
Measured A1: 0.7 Ang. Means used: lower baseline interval 6.48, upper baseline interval 6.67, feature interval 6.28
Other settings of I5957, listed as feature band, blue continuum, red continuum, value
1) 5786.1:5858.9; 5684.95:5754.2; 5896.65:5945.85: -0.03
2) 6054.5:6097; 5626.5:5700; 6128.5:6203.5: -0.03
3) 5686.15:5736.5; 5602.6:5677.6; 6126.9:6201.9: -0.06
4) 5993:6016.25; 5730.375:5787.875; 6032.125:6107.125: 0.03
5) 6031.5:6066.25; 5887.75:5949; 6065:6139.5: 0.02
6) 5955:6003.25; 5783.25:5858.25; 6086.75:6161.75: 0.02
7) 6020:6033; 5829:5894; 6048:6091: 0.13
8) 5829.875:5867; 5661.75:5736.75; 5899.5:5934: -0.07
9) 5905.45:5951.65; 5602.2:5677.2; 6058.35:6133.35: -0.10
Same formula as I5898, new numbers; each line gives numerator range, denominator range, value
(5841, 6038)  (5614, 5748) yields 1.16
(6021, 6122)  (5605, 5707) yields 1.19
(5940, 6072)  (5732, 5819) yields 1.03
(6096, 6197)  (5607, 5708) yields 1.21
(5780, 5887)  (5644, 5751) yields 1.12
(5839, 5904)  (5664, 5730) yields 1.15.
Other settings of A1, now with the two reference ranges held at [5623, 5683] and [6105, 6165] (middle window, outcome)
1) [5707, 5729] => 0.1 Ang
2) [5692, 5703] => -0.6 Ang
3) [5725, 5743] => -1.1 Ang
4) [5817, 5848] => -3.2 Ang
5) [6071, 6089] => -1.0 Ang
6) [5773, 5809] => -4.1 Ang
